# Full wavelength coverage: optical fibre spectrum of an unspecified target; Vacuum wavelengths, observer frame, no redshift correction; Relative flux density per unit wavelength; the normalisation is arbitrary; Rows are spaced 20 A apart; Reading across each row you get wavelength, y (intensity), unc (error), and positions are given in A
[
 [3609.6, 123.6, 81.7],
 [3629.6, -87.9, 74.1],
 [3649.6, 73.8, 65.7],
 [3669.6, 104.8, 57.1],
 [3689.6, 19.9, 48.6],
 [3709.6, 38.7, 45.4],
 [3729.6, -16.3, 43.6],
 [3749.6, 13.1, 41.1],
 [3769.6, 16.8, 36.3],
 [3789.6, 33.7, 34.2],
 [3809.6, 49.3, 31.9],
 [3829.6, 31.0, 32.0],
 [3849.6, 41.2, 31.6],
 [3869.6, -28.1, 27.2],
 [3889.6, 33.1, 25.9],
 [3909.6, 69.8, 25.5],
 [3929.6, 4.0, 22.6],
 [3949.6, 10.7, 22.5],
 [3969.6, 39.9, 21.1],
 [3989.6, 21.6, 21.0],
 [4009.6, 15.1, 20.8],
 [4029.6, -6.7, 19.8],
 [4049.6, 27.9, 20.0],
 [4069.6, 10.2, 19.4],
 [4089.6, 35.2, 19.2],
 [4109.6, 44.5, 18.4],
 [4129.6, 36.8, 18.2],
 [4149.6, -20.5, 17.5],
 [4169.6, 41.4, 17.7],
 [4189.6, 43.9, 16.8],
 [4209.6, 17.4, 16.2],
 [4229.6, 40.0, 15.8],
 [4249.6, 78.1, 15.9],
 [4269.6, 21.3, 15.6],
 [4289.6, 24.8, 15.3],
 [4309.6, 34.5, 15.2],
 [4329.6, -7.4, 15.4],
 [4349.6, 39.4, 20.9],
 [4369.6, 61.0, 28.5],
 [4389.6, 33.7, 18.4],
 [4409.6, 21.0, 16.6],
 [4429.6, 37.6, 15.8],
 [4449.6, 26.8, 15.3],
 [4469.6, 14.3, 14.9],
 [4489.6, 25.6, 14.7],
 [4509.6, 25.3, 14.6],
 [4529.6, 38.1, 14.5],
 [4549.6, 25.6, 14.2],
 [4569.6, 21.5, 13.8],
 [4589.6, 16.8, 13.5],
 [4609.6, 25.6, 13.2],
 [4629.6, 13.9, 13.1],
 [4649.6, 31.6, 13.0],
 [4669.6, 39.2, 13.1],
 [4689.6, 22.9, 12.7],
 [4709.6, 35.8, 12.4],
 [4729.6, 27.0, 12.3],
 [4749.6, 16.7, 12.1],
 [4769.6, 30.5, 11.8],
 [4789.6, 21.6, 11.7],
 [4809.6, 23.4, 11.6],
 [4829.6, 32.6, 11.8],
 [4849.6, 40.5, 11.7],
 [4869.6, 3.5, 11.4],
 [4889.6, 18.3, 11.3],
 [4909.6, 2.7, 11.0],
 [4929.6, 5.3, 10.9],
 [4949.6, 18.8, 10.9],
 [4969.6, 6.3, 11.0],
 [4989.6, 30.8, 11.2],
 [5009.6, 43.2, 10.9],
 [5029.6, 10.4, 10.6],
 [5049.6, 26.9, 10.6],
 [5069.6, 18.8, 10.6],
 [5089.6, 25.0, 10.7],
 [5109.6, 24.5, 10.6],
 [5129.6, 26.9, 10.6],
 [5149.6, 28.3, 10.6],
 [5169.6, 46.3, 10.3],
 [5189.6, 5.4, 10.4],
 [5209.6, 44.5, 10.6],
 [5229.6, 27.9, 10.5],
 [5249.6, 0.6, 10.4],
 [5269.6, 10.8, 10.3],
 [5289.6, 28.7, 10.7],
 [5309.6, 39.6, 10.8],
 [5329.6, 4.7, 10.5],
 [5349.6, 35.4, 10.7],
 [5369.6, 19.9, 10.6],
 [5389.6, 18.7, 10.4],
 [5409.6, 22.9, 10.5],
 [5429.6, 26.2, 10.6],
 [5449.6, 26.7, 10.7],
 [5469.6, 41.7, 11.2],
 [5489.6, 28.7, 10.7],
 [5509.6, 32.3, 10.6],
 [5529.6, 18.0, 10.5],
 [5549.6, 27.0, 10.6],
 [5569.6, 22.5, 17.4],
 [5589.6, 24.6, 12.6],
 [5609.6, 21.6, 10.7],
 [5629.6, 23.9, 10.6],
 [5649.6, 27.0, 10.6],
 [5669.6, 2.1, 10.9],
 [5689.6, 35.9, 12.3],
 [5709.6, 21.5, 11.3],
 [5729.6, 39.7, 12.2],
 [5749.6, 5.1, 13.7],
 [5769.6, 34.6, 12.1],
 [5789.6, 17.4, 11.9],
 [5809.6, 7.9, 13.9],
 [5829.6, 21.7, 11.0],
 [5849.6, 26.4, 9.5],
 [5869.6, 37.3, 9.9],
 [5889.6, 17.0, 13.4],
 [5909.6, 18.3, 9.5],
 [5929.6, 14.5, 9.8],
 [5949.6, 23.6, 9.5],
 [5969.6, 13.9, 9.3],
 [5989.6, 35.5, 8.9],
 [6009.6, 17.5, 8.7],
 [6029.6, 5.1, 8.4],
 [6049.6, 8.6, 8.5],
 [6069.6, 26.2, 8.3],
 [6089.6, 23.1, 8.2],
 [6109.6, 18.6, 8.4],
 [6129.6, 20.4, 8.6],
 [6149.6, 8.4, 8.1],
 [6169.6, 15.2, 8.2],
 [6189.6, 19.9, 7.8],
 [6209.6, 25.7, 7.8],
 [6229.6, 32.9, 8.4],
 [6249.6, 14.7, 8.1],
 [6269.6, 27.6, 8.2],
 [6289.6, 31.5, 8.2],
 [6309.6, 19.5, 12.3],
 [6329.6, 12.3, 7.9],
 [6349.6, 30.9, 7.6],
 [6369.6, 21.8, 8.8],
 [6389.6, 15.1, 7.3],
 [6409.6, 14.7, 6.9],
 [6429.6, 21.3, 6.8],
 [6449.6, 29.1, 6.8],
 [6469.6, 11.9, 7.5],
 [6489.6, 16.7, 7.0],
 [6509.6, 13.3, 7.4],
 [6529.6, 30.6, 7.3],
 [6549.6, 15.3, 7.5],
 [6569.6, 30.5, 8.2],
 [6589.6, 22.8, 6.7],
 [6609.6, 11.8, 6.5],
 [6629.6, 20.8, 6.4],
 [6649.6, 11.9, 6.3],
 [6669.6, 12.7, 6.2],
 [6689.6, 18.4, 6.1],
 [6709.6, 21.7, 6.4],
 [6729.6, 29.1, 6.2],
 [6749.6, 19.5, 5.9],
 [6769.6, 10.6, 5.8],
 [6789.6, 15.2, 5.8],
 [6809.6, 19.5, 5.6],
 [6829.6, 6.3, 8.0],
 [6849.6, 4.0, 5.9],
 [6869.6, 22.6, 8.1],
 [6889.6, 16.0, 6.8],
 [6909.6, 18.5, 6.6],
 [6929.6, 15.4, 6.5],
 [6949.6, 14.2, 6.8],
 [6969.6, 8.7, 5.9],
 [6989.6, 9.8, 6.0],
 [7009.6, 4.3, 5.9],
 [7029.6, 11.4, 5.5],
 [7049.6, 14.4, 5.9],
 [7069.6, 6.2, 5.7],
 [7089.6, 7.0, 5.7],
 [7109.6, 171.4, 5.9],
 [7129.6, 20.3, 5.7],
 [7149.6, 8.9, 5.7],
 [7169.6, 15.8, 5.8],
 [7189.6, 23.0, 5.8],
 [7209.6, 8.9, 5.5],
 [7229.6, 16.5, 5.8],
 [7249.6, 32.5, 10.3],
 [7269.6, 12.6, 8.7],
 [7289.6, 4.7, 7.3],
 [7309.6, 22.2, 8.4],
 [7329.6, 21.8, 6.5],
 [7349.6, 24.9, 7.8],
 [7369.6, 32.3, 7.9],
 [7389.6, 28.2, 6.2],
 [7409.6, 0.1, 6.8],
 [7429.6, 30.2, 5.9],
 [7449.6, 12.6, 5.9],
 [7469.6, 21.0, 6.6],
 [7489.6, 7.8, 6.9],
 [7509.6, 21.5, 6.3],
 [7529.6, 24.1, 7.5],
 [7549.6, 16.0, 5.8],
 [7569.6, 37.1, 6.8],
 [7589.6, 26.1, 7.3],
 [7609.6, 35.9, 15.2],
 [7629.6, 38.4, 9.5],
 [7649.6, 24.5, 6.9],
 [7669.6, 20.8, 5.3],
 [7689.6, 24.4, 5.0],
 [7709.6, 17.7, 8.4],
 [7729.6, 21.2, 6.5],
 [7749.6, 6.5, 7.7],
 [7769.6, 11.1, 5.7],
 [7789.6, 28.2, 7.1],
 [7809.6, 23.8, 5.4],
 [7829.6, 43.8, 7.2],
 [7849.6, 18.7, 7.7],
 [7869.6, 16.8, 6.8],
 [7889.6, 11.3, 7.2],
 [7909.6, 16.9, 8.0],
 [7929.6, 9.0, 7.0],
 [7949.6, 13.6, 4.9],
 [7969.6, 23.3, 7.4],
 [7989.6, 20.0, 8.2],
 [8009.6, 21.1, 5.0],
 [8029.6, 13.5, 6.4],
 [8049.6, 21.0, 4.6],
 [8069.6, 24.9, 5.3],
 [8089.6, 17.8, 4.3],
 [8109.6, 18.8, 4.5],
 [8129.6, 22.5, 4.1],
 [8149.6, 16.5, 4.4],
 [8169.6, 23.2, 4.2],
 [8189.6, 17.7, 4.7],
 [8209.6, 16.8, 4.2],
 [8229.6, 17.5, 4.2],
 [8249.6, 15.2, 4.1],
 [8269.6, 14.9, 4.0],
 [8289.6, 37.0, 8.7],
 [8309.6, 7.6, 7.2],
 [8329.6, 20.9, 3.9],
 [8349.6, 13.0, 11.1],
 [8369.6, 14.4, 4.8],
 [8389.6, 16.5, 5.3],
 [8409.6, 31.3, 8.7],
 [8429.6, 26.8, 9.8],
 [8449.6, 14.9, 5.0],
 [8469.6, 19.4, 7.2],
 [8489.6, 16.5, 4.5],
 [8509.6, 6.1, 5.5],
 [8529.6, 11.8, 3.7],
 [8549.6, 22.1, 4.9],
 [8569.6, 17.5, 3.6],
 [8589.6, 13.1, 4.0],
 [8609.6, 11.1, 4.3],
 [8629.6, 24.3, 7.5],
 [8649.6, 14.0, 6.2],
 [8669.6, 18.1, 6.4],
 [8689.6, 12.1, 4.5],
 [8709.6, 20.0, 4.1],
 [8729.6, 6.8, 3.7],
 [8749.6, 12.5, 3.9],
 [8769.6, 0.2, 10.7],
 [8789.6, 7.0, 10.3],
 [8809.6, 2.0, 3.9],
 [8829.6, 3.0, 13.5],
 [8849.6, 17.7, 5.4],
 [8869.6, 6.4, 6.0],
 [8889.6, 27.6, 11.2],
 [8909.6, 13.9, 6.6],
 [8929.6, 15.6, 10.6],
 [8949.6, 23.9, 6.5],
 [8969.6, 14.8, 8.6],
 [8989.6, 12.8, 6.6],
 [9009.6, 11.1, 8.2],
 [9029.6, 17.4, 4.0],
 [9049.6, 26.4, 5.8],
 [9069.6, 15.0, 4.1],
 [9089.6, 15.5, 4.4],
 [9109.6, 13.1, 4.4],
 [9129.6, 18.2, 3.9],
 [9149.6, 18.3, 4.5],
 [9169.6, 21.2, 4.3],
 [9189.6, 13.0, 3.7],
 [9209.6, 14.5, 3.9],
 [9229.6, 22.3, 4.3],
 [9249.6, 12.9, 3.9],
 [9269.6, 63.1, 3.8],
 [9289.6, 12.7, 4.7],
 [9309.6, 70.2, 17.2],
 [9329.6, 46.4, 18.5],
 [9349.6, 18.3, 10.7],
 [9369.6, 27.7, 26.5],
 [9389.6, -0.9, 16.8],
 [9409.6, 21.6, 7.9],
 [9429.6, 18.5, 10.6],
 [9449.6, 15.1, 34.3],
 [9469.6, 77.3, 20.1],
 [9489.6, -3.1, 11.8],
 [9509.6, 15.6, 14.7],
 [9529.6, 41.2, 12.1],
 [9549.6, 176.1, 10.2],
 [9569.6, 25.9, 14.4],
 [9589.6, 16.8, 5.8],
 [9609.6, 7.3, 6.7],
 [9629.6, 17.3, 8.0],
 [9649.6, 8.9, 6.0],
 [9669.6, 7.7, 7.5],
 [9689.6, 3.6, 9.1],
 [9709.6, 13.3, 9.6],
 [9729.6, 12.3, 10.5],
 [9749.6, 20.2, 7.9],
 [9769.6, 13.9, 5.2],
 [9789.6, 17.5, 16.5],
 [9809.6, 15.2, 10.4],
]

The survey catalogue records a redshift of 0.908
